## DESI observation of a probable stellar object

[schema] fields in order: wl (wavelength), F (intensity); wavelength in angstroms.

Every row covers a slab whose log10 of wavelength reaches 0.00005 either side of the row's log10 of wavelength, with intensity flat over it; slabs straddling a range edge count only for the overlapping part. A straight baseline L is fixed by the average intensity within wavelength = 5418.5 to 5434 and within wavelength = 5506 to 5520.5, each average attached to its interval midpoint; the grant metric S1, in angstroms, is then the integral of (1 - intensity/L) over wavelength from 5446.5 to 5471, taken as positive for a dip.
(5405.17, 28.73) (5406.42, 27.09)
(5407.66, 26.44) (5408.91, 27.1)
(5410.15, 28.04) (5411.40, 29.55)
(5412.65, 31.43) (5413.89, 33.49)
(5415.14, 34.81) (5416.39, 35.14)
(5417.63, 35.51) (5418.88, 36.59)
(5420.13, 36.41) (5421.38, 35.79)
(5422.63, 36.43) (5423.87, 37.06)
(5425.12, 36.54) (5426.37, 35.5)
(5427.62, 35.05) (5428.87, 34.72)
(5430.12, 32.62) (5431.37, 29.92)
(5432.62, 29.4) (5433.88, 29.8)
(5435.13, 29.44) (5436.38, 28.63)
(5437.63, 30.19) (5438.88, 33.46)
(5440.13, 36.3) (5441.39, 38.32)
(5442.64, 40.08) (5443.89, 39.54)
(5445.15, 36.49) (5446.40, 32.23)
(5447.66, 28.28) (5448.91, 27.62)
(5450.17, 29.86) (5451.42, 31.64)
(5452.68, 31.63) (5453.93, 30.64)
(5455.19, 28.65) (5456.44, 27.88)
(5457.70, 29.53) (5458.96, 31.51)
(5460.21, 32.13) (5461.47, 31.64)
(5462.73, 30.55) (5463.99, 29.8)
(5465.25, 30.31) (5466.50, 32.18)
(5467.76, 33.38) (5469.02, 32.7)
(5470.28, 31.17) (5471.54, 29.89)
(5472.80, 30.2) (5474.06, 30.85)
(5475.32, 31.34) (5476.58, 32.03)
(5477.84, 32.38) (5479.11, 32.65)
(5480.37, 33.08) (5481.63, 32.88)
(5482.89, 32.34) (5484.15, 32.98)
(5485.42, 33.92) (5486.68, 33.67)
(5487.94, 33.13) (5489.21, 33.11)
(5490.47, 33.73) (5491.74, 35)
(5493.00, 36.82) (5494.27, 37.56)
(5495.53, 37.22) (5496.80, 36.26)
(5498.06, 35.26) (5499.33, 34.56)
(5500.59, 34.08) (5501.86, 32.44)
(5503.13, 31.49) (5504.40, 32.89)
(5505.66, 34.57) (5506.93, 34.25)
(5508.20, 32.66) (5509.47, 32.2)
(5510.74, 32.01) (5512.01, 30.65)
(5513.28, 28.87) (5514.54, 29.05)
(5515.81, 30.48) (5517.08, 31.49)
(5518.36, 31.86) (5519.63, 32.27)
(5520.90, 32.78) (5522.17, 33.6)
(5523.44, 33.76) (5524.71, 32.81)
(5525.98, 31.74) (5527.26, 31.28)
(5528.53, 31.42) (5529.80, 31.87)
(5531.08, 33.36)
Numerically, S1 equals 2.0 angstroms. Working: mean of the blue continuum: 34.4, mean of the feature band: 30.6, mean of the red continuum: 31.5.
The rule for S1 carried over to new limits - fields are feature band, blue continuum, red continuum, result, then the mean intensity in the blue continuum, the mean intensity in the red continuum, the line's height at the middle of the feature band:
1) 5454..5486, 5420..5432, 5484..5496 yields 3.11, 35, 34.7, 34.8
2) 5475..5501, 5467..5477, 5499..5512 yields -1.50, 31.4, 33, 32.2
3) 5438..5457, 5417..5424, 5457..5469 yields 0.19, 36.3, 31.3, 33.1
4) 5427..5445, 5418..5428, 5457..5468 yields 0.51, 36.2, 31.1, 34.5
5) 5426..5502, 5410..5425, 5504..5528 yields 1.57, 34.5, 32.1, 33.3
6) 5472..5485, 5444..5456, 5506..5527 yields -0.25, 31.1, 31.9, 31.5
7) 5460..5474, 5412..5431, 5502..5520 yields 0.91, 35.1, 31.8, 33.4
